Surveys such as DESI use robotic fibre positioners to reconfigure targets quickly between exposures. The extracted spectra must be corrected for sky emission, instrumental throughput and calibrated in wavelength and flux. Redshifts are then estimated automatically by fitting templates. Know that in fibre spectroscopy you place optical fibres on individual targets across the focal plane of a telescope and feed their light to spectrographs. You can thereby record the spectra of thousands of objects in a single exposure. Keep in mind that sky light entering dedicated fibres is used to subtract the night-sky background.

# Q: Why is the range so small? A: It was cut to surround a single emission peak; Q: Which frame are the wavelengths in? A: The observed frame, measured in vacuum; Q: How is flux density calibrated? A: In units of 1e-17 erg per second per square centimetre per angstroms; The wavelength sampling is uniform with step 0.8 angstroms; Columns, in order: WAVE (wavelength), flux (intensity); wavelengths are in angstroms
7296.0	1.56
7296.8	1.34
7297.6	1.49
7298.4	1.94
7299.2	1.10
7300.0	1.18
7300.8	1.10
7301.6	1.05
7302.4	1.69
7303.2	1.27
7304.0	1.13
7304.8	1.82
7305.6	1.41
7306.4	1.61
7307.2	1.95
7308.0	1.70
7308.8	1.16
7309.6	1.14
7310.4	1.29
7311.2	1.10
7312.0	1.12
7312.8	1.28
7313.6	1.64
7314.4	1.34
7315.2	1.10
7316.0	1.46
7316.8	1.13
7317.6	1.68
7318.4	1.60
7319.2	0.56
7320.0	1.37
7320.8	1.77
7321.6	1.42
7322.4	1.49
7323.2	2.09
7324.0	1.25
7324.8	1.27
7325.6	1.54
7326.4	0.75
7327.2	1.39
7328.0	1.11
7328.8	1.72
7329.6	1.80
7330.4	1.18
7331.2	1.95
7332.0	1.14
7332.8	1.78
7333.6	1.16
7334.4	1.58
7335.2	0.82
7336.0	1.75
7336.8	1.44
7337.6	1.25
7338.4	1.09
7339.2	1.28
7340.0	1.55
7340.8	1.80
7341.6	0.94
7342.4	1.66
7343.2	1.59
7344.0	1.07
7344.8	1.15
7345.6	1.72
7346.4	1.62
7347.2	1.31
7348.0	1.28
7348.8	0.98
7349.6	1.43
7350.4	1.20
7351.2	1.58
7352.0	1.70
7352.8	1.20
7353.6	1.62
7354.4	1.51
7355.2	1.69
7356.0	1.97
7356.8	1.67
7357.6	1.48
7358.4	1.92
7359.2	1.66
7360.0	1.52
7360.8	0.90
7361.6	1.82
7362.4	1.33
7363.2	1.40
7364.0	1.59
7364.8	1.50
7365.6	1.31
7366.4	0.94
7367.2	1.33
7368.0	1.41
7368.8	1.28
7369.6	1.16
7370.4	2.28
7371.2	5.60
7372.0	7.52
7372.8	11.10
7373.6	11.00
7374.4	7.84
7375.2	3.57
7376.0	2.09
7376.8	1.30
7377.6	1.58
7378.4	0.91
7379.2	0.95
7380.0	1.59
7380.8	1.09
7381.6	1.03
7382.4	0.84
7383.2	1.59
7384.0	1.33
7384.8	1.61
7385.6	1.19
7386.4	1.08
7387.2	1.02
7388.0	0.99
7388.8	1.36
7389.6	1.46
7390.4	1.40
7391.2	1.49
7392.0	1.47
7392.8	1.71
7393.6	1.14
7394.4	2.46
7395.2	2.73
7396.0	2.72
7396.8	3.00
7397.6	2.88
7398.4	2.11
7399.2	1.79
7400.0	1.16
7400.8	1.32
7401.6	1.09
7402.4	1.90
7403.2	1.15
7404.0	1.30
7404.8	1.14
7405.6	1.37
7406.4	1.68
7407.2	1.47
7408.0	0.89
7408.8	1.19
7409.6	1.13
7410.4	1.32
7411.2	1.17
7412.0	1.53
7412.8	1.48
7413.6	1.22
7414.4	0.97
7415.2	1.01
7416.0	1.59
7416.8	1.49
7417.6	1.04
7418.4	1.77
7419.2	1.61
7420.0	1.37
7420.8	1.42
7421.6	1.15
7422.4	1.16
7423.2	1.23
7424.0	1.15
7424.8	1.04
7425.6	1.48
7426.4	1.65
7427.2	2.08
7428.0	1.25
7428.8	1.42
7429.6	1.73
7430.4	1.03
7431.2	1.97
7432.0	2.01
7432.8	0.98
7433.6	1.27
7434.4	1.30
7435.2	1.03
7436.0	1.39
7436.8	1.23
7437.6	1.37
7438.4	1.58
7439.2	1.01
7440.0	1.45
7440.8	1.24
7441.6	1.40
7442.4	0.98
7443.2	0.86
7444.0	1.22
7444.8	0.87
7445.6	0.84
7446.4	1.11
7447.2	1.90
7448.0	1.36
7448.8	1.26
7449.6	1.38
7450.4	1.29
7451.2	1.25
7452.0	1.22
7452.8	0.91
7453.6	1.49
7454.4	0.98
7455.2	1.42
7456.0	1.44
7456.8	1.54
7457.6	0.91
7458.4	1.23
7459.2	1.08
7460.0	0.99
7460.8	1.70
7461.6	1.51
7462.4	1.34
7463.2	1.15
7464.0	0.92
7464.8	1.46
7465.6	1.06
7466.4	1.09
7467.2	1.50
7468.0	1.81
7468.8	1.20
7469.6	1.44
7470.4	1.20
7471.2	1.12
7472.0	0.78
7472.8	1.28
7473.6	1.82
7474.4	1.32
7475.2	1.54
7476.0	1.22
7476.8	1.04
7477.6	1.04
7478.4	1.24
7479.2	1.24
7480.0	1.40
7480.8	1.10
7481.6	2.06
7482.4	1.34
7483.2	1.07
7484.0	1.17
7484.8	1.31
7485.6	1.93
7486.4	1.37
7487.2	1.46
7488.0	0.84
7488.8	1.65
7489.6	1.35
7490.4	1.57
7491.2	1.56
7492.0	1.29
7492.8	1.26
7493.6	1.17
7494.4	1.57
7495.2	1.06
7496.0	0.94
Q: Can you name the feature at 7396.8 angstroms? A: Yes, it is [N II] 6583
